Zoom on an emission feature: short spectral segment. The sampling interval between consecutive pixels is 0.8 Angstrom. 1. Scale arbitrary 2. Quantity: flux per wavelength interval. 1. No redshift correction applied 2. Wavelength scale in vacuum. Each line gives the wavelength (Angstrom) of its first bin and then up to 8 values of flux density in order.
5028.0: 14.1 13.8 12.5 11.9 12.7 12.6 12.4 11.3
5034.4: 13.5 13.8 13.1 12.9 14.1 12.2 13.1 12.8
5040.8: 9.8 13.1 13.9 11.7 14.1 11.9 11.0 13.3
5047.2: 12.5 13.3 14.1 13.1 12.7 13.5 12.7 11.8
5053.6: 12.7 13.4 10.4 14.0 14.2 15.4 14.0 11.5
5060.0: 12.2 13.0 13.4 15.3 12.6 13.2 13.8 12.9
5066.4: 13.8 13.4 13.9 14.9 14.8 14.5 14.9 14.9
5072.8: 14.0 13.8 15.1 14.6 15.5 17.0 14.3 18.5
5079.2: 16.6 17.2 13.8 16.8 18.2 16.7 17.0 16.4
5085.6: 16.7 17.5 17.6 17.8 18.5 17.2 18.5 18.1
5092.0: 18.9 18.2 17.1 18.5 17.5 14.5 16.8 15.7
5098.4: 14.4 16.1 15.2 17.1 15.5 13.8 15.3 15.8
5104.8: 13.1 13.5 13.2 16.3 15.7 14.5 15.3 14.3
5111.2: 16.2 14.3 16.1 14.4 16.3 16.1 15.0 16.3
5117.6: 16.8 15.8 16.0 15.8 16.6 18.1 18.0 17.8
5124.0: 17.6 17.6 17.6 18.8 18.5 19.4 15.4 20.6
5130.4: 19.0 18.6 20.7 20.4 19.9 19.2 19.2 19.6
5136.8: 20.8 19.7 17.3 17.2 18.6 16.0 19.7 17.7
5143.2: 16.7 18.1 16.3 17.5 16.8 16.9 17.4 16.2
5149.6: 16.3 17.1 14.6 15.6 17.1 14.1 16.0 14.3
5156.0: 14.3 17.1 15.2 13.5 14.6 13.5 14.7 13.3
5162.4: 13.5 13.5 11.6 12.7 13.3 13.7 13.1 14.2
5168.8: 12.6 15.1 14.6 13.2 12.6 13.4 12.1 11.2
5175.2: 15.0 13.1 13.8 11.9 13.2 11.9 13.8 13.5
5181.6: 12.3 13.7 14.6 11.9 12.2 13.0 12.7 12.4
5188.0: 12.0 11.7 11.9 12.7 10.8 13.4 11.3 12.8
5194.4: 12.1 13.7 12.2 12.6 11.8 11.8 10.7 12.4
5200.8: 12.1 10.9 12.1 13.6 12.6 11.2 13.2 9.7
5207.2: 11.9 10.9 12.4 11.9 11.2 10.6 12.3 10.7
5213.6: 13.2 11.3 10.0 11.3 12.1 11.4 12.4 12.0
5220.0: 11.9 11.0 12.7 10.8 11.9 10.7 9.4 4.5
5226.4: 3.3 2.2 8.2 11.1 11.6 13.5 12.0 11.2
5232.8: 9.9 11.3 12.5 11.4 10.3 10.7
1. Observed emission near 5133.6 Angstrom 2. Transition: C III] 1909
